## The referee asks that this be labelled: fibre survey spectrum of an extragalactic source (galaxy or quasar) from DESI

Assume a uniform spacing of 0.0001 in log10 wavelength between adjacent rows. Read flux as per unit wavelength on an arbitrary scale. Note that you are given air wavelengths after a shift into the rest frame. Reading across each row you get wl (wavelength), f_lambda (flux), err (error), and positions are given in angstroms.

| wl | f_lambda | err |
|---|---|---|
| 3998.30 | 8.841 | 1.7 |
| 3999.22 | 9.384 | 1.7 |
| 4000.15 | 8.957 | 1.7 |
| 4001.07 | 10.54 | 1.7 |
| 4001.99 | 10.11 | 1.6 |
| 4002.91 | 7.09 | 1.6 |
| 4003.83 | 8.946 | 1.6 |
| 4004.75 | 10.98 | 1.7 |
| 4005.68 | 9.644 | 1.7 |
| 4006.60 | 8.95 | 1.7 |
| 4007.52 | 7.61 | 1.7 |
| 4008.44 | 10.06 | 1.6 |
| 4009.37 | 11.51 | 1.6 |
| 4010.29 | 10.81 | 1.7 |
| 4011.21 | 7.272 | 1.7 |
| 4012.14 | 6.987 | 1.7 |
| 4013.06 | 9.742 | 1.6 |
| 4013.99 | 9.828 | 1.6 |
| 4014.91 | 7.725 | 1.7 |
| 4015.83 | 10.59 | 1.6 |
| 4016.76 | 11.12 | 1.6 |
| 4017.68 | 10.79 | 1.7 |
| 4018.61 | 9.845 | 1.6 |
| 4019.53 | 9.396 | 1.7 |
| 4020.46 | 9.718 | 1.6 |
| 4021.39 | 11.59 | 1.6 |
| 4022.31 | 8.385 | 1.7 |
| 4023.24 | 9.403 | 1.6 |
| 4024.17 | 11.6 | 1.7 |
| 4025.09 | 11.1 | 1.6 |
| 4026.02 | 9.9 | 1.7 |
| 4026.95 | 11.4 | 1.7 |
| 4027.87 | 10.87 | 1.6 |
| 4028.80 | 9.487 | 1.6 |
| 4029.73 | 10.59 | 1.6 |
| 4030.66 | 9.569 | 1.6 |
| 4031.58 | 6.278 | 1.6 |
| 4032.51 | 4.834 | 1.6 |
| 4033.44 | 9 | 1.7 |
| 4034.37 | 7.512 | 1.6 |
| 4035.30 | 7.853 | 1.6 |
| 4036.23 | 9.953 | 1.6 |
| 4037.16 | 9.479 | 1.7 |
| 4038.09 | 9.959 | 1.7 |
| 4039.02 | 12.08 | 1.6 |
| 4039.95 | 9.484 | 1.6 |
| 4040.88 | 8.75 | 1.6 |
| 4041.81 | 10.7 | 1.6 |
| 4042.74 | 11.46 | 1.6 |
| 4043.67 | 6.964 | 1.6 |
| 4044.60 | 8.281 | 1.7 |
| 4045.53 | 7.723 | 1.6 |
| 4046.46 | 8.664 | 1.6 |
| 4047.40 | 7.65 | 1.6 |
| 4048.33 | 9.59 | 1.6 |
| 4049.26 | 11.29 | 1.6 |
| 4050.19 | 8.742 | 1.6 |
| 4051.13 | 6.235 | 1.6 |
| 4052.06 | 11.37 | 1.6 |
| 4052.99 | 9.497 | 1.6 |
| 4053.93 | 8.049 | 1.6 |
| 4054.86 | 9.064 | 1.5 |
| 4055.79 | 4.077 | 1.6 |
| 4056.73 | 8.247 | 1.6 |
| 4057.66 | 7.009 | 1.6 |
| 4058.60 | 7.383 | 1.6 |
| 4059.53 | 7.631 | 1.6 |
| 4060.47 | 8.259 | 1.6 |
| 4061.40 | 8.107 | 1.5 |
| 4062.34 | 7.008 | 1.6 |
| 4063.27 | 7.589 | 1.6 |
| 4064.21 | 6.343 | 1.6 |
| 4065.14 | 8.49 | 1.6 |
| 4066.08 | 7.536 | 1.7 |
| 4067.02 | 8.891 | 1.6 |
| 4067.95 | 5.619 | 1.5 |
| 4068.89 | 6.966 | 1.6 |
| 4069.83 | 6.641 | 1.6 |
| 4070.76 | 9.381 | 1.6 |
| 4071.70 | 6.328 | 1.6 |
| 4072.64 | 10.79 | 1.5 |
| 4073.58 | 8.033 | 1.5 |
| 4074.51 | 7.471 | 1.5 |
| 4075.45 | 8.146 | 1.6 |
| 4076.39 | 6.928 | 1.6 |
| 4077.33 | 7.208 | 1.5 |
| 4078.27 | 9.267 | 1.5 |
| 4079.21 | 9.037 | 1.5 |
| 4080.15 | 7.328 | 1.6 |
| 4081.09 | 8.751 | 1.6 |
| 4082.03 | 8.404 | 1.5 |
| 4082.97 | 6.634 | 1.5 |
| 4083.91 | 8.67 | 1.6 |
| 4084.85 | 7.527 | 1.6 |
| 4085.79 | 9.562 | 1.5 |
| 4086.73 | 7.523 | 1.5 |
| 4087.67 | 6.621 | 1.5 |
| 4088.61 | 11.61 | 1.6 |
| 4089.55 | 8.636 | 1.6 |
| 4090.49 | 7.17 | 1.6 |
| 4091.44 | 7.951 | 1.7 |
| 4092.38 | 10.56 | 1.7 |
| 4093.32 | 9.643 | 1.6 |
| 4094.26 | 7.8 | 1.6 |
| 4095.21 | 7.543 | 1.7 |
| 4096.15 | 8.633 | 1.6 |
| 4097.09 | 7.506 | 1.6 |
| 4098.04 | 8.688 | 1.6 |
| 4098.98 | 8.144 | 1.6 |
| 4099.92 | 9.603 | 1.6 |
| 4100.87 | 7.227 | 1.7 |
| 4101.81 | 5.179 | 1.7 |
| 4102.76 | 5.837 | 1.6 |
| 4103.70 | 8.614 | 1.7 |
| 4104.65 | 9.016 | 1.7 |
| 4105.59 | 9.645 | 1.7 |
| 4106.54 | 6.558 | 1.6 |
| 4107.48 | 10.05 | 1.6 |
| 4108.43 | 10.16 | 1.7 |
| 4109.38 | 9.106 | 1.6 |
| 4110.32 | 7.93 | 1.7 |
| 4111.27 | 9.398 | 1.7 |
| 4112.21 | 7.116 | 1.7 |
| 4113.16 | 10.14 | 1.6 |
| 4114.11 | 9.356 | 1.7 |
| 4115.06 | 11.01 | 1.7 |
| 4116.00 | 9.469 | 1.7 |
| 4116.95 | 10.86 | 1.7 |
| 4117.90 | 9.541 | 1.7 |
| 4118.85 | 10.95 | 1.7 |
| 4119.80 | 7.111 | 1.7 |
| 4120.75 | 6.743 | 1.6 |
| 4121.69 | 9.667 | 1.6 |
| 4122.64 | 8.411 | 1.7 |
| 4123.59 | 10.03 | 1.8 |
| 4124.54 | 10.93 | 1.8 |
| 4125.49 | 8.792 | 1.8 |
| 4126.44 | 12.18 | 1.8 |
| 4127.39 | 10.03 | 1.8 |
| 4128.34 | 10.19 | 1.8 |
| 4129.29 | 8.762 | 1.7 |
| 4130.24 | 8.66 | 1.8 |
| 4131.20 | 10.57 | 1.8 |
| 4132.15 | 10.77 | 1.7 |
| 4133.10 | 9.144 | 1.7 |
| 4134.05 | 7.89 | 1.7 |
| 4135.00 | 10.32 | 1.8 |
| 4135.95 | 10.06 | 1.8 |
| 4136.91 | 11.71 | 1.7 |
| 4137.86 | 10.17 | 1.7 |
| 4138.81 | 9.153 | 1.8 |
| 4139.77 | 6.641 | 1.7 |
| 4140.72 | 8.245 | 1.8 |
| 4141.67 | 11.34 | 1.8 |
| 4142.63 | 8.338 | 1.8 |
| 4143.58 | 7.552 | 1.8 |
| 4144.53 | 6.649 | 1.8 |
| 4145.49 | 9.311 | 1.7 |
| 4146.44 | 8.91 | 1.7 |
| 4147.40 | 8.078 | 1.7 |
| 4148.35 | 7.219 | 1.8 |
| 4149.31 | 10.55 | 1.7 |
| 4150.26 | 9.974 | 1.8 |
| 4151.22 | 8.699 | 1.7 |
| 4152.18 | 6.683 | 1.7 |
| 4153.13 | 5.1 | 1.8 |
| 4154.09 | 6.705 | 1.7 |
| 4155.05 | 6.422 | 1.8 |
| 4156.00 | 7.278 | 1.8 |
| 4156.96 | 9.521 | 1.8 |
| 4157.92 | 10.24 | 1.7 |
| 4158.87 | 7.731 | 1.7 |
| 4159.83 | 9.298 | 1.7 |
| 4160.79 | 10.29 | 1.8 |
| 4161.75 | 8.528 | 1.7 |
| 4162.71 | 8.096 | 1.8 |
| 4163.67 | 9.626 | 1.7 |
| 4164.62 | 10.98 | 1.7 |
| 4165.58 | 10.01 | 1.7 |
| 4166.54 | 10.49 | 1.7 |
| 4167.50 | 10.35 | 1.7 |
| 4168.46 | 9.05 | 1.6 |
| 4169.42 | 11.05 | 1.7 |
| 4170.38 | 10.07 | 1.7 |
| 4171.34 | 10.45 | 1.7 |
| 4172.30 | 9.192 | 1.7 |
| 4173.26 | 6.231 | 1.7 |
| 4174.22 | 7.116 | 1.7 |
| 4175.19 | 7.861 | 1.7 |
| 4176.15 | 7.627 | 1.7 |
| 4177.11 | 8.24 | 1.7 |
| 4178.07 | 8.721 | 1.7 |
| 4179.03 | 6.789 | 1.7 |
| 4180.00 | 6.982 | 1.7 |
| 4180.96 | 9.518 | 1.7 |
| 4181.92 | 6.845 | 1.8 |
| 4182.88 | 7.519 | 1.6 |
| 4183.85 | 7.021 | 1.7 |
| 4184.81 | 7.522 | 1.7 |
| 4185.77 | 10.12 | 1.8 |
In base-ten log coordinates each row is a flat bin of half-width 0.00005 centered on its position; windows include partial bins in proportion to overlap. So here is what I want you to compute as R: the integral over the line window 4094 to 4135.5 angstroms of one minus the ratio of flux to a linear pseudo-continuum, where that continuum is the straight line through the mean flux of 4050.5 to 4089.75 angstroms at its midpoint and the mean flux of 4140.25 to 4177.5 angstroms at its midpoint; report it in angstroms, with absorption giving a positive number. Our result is -3.3 angstroms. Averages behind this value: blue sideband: 7.95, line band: 8.99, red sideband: 8.7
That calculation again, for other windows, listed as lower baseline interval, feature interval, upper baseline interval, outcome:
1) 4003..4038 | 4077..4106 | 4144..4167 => 2.4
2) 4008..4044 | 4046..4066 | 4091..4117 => 2.4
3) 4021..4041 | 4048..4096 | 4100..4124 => 5.3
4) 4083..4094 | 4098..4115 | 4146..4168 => 0.3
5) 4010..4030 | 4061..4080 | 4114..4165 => 3.5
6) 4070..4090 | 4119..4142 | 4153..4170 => -2.0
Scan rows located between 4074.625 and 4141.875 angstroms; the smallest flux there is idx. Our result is 5.179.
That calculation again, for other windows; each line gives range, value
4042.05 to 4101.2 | 4.077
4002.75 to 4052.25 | 4.834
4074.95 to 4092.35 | 6.621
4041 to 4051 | 6.964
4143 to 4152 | 6.649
